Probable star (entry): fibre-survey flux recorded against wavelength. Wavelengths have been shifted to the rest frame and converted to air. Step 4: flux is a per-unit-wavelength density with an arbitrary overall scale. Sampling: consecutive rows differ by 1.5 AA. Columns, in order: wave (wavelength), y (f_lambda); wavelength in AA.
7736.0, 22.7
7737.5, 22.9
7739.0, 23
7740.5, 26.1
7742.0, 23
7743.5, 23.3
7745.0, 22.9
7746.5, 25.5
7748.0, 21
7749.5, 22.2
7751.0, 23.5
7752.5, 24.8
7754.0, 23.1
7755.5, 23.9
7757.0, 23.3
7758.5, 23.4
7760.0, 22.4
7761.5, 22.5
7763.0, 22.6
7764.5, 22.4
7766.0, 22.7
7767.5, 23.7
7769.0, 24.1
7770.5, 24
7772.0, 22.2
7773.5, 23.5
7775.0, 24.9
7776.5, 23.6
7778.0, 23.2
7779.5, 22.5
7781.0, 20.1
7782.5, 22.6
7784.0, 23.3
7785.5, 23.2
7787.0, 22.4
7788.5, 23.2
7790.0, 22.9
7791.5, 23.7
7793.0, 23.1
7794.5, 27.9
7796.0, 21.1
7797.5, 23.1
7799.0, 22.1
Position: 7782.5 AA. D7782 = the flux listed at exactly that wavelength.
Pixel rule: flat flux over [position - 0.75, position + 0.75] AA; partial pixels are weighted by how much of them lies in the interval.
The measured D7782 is 22.6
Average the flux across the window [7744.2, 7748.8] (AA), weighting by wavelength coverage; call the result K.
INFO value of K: 23.1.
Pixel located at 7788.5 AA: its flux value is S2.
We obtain 23.2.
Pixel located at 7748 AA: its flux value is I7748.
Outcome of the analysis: 21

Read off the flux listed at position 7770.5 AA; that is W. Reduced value 24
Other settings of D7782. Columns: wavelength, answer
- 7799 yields 22.1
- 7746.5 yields 25.5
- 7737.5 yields 22.9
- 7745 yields 22.9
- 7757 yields 23.3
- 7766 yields 22.7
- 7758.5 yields 23.4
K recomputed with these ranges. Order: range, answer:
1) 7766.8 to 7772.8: 23.5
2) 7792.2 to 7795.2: 25.4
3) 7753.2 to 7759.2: 23.4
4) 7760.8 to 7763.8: 22.5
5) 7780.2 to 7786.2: 22.3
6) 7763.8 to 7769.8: 23.2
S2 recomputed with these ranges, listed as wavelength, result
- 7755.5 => 23.9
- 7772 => 22.2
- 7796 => 21.1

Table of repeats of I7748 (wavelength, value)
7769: 24.1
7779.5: 22.5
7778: 23.2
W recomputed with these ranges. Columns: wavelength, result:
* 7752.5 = 24.8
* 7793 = 23.1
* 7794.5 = 27.9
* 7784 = 23.3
